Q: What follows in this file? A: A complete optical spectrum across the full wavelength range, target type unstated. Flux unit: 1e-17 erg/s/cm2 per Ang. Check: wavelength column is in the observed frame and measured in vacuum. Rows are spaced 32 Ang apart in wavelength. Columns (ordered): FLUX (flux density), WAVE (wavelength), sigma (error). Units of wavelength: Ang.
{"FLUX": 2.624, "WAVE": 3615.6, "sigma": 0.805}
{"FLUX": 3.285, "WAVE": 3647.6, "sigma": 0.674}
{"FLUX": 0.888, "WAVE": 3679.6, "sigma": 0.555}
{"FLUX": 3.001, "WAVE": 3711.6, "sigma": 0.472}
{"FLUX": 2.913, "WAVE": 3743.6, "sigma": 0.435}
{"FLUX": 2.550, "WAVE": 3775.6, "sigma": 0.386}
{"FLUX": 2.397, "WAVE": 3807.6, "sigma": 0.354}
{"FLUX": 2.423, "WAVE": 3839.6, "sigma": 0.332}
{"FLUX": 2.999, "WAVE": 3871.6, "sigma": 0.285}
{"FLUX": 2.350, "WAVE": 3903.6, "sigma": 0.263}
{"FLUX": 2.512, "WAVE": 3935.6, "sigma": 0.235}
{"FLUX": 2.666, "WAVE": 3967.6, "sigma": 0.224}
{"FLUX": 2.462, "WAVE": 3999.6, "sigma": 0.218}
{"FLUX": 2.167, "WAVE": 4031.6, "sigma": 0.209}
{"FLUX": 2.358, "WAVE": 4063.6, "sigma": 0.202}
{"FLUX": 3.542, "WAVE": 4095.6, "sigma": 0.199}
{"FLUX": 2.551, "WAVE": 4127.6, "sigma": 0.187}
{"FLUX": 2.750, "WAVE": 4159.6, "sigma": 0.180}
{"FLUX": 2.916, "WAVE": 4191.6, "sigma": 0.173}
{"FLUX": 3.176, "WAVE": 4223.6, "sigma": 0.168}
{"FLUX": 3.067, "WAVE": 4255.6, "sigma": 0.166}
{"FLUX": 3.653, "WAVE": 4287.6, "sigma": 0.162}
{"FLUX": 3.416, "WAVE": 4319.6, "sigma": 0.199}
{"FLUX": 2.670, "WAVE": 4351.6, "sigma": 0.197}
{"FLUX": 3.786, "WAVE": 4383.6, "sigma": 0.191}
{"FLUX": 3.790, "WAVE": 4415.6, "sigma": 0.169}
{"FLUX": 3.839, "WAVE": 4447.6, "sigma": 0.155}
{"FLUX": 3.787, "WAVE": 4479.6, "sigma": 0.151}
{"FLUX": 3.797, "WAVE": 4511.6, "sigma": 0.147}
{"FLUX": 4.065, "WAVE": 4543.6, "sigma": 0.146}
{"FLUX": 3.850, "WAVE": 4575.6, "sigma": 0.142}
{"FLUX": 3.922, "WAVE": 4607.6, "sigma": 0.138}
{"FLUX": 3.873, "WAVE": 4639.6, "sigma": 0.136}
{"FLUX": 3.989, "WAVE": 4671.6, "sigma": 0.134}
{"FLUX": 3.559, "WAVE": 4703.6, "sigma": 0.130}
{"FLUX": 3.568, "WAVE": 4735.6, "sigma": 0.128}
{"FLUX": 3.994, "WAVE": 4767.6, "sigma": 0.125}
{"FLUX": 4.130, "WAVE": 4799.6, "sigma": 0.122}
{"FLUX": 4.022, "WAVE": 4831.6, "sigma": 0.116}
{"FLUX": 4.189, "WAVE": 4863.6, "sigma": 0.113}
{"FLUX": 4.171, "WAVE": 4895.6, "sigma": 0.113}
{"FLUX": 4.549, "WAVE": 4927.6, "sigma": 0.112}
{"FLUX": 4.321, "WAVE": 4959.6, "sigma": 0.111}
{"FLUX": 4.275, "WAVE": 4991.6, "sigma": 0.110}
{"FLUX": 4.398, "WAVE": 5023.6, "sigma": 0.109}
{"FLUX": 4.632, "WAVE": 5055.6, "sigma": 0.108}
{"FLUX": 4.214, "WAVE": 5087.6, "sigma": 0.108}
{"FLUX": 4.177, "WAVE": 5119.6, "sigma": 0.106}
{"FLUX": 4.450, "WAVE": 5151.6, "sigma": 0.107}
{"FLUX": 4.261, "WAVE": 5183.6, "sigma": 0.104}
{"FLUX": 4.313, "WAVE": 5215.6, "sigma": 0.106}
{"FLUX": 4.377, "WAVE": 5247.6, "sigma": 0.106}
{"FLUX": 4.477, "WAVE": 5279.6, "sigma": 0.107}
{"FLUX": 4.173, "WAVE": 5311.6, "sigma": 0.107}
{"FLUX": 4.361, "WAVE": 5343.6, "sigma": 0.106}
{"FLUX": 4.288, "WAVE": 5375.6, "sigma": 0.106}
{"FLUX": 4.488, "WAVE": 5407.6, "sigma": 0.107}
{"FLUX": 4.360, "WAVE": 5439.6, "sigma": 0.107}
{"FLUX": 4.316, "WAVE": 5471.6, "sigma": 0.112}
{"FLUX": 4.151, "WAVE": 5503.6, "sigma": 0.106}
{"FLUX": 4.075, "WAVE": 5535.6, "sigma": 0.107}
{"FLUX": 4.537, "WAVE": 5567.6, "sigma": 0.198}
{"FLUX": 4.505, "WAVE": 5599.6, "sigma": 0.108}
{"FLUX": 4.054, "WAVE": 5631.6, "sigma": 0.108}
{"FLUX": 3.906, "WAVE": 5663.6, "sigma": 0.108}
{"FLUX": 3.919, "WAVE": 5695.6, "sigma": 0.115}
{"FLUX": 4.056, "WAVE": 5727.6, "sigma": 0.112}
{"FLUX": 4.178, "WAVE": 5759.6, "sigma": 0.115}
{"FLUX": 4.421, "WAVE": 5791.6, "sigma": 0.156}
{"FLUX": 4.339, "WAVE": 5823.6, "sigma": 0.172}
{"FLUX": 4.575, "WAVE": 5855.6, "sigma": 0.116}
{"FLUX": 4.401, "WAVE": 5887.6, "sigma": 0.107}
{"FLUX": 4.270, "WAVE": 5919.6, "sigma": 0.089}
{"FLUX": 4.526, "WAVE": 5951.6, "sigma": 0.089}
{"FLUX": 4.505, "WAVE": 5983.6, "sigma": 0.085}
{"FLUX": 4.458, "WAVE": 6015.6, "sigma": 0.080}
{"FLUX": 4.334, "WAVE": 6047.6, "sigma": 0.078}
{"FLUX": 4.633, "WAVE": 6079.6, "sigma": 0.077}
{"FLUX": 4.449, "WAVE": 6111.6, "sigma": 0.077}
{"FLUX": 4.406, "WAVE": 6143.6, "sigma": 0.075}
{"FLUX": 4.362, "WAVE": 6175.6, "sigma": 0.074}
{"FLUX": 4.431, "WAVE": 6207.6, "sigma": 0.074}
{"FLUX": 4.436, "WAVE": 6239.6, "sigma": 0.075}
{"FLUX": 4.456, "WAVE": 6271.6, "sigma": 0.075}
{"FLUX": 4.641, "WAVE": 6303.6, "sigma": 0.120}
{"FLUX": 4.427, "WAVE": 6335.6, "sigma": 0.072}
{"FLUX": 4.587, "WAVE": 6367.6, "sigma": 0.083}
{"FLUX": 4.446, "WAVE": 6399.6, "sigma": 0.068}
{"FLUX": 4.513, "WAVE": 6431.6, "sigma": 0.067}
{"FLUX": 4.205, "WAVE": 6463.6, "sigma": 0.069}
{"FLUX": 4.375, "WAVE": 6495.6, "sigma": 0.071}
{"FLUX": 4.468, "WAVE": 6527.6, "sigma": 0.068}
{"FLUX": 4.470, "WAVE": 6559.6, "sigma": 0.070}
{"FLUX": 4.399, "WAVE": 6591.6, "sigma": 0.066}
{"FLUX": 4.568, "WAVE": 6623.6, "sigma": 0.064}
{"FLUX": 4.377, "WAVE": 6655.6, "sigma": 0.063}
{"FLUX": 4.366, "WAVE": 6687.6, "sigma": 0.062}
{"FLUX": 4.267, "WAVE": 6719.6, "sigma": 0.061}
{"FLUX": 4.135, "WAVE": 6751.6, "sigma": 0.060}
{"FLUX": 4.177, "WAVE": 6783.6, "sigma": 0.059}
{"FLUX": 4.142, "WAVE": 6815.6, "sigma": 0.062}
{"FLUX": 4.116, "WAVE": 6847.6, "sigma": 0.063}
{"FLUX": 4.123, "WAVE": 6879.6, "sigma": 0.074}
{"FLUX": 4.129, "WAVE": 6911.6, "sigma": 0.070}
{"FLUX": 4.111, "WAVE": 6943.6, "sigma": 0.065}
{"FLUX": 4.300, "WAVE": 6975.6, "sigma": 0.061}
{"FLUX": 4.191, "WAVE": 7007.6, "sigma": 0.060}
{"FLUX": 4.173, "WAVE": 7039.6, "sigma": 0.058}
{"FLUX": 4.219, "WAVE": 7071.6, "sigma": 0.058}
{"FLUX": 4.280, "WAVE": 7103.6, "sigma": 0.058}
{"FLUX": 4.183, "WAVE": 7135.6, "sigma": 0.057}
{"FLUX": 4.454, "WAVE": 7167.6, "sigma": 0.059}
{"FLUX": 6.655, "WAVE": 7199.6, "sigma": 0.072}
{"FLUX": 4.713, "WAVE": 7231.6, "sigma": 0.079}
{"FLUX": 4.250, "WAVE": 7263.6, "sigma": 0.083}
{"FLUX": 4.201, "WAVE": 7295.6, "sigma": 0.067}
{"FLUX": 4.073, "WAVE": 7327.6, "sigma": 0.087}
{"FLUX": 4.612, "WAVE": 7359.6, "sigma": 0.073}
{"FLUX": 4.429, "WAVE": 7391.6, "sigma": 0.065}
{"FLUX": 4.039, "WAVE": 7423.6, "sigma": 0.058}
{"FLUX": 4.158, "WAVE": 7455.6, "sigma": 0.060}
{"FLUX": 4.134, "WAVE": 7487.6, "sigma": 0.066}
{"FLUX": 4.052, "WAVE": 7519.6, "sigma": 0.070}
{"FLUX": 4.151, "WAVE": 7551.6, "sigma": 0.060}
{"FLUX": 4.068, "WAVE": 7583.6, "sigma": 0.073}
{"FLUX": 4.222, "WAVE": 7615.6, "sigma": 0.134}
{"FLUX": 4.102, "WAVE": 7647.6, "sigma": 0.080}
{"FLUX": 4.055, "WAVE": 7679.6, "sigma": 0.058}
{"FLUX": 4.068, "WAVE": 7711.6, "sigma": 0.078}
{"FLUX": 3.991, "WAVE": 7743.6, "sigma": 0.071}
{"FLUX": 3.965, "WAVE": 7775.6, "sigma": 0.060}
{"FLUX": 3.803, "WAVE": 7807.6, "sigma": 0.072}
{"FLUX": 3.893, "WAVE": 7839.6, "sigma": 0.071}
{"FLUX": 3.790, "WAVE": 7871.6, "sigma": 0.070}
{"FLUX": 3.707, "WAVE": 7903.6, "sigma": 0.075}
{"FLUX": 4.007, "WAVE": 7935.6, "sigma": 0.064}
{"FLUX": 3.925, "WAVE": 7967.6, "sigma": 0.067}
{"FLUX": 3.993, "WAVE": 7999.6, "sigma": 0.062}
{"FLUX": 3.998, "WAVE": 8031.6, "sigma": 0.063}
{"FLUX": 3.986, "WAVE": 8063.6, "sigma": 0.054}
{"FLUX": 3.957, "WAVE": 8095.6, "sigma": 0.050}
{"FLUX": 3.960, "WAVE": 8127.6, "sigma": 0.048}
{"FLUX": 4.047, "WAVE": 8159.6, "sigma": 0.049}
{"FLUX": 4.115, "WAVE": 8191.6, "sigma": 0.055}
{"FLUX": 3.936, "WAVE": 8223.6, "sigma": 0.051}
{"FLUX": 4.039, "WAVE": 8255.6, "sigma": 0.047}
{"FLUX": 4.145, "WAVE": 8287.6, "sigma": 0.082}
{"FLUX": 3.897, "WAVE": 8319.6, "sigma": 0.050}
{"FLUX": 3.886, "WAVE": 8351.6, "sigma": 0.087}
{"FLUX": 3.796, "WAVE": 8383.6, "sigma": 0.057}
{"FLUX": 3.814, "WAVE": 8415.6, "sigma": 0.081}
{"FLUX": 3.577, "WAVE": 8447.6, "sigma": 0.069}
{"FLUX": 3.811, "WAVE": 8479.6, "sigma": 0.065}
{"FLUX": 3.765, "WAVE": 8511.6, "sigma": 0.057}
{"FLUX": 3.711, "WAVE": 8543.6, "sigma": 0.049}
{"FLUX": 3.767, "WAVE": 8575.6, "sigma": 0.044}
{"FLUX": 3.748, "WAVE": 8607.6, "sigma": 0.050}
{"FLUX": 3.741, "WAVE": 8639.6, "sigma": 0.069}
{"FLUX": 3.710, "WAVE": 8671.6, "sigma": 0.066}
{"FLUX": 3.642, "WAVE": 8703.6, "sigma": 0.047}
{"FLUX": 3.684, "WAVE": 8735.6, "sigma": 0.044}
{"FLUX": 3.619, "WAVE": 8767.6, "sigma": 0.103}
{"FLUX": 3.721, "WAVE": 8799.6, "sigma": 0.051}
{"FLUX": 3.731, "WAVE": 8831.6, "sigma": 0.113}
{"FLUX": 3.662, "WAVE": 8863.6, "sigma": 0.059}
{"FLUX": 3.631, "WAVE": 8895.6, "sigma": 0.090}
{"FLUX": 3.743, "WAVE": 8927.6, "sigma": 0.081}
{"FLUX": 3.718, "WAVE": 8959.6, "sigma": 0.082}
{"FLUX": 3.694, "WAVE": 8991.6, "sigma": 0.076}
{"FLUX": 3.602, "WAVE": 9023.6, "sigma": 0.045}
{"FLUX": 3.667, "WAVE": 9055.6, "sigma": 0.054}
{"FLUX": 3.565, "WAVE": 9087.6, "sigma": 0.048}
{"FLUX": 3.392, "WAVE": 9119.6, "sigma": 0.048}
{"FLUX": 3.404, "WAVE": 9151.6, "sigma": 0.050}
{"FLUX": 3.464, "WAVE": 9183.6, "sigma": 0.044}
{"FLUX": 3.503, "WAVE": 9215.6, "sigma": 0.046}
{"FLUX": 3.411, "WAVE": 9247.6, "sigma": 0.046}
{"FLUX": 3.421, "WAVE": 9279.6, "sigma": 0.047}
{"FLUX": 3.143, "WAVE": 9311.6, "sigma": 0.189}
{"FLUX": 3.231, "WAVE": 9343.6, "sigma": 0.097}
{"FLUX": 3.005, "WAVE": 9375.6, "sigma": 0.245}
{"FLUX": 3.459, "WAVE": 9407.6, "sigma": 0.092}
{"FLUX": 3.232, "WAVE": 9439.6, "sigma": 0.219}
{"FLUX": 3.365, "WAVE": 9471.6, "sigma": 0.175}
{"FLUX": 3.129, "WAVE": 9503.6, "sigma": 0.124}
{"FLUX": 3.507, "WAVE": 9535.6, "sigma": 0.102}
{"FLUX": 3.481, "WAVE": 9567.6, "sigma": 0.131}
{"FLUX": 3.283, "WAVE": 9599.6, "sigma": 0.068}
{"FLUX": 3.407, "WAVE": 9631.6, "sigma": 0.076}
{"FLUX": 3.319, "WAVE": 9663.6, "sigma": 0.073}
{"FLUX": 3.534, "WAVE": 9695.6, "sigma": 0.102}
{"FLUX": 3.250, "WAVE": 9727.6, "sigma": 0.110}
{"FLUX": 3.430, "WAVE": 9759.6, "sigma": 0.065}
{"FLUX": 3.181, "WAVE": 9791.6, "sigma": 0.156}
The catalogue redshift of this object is 0.096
